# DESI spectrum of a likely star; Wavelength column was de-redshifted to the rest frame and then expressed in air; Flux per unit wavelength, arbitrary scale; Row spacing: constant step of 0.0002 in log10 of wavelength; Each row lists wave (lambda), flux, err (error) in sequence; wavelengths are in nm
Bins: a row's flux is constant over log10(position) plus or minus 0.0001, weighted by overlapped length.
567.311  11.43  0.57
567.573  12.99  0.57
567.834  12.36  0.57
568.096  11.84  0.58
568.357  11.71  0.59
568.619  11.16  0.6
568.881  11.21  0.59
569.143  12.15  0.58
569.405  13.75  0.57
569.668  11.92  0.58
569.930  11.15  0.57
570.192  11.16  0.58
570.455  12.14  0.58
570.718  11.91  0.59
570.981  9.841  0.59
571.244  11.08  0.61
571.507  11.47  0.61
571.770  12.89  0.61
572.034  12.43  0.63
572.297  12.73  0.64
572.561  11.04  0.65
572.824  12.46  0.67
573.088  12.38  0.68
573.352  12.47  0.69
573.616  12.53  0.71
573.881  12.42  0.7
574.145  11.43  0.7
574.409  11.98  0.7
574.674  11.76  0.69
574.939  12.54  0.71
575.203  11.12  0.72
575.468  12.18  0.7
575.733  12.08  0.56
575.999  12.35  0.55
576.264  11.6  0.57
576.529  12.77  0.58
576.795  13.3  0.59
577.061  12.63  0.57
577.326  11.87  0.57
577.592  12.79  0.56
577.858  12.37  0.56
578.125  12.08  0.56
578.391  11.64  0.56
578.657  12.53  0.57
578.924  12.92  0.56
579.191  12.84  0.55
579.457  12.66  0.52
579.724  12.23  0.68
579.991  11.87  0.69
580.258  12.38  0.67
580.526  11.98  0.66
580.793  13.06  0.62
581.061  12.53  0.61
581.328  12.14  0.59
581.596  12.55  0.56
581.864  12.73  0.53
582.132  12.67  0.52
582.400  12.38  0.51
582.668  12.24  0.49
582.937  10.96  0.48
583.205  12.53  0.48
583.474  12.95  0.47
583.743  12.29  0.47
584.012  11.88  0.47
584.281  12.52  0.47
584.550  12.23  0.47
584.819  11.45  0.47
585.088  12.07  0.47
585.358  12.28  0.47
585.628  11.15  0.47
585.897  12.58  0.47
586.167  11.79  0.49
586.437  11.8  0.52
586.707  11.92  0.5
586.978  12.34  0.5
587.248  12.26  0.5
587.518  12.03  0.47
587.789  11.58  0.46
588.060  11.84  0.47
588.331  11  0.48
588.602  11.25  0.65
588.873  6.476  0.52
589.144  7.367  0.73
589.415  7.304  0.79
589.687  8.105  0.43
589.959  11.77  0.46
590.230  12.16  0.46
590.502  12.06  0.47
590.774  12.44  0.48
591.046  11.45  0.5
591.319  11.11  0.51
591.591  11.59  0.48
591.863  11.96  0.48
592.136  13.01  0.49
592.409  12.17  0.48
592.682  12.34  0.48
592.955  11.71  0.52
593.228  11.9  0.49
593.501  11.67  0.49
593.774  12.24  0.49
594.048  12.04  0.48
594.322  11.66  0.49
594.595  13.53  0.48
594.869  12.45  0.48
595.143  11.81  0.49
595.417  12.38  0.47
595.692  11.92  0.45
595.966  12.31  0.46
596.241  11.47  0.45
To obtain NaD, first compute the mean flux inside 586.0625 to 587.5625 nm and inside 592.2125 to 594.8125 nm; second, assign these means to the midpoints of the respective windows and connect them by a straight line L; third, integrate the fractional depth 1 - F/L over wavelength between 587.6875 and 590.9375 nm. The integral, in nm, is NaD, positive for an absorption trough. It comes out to 0.49 nm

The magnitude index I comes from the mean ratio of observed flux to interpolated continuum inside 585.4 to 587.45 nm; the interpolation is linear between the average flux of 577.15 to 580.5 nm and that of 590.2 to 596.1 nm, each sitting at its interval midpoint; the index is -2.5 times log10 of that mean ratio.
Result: 0.02 mag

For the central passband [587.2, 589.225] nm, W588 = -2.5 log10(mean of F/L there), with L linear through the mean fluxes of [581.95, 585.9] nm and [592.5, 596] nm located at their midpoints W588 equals 0.16 mag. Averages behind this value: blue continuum 12.1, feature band 10.5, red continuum 12.1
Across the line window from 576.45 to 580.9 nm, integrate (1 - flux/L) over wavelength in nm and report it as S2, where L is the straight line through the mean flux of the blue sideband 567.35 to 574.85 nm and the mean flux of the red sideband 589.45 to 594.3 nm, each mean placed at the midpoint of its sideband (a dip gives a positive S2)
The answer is -0.23 nm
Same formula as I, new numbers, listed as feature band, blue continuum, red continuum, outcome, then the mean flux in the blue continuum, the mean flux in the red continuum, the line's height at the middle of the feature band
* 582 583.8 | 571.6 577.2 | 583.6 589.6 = -0.07 mag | 12.2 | 11.2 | 11.5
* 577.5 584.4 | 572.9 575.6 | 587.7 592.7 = -0.07 mag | 12.1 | 10.9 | 11.6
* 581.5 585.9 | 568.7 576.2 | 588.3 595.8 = -0.06 mag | 11.9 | 11.3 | 11.6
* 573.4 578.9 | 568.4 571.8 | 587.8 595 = -0.06 mag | 11.6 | 11.3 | 11.5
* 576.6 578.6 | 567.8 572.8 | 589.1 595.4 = -0.06 mag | 11.8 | 11.6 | 11.7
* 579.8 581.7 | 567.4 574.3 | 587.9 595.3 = -0.07 mag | 11.9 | 11.3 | 11.6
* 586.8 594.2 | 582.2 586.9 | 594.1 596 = 0.09 mag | 12.1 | 12.3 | 12.2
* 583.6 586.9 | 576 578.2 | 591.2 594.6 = 0.02 mag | 12.4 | 12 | 12.2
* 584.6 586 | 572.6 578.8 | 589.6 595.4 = 0.01 mag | 12.2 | 11.9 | 12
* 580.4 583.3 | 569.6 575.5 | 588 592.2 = -0.10 mag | 11.9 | 10.6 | 11.2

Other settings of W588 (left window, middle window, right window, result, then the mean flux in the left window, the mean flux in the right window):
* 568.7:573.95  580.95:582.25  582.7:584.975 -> -0.040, 11.9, 12.1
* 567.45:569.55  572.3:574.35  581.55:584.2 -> 0.005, 12.1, 12.3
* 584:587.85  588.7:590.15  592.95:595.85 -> 0.388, 12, 12.1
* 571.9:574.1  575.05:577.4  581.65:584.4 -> 0.005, 12.3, 12.3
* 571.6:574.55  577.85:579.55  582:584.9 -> -0.019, 12.2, 12.2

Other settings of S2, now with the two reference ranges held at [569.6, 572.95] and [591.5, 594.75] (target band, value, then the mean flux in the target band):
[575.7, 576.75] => -0.044 nm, 12.3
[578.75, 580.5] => -0.084 nm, 12.4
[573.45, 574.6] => -0.031 nm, 12.1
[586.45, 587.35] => -0.006 nm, 12.1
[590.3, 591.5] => 0.033 nm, 11.8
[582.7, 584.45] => -0.033 nm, 12.2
